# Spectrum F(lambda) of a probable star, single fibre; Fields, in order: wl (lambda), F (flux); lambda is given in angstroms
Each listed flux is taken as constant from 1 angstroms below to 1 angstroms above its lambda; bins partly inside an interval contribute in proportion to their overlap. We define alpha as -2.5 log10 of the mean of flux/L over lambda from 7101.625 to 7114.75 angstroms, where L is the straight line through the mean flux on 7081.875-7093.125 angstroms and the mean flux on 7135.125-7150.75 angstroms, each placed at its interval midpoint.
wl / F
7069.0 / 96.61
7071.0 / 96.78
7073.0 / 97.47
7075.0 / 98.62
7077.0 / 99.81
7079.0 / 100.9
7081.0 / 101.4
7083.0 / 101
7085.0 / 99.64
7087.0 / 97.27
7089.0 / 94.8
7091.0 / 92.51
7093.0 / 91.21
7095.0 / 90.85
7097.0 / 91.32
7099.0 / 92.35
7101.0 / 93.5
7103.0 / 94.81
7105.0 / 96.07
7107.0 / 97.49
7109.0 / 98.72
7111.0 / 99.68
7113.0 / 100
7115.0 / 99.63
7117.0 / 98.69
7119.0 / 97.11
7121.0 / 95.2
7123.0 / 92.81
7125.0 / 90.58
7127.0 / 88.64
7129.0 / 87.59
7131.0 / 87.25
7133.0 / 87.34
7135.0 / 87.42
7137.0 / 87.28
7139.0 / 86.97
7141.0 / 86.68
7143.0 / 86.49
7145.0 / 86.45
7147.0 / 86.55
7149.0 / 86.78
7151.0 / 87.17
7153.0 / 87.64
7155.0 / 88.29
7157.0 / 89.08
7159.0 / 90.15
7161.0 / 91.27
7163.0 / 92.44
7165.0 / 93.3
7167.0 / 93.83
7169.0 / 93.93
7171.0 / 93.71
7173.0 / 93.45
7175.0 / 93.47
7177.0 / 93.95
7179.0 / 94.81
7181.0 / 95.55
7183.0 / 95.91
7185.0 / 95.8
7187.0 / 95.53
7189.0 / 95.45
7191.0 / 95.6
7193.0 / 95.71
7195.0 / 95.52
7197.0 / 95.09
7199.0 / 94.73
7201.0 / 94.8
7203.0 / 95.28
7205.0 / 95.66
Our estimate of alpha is -0.06 mag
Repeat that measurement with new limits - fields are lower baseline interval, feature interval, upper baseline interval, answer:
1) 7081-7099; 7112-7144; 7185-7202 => 0.05 mag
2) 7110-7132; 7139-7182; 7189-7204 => 0.05 mag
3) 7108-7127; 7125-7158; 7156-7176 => 0.08 mag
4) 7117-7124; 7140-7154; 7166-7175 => 0.09 mag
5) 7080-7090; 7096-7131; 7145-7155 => -0.01 mag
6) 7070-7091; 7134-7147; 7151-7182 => 0.09 mag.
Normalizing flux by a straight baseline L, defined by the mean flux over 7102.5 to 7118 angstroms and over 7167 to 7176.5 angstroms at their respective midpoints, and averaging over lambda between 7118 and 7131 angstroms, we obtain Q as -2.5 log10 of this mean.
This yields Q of 0.06 mag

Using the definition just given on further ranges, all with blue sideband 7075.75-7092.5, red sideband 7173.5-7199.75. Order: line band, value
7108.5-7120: -0.019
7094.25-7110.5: 0.034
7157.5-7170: 0.040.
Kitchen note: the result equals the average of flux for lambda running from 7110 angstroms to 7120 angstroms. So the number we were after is 99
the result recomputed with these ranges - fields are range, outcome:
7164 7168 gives 93.6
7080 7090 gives 98.8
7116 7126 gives 94.9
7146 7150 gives 86.7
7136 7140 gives 87.1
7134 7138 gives 87.3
